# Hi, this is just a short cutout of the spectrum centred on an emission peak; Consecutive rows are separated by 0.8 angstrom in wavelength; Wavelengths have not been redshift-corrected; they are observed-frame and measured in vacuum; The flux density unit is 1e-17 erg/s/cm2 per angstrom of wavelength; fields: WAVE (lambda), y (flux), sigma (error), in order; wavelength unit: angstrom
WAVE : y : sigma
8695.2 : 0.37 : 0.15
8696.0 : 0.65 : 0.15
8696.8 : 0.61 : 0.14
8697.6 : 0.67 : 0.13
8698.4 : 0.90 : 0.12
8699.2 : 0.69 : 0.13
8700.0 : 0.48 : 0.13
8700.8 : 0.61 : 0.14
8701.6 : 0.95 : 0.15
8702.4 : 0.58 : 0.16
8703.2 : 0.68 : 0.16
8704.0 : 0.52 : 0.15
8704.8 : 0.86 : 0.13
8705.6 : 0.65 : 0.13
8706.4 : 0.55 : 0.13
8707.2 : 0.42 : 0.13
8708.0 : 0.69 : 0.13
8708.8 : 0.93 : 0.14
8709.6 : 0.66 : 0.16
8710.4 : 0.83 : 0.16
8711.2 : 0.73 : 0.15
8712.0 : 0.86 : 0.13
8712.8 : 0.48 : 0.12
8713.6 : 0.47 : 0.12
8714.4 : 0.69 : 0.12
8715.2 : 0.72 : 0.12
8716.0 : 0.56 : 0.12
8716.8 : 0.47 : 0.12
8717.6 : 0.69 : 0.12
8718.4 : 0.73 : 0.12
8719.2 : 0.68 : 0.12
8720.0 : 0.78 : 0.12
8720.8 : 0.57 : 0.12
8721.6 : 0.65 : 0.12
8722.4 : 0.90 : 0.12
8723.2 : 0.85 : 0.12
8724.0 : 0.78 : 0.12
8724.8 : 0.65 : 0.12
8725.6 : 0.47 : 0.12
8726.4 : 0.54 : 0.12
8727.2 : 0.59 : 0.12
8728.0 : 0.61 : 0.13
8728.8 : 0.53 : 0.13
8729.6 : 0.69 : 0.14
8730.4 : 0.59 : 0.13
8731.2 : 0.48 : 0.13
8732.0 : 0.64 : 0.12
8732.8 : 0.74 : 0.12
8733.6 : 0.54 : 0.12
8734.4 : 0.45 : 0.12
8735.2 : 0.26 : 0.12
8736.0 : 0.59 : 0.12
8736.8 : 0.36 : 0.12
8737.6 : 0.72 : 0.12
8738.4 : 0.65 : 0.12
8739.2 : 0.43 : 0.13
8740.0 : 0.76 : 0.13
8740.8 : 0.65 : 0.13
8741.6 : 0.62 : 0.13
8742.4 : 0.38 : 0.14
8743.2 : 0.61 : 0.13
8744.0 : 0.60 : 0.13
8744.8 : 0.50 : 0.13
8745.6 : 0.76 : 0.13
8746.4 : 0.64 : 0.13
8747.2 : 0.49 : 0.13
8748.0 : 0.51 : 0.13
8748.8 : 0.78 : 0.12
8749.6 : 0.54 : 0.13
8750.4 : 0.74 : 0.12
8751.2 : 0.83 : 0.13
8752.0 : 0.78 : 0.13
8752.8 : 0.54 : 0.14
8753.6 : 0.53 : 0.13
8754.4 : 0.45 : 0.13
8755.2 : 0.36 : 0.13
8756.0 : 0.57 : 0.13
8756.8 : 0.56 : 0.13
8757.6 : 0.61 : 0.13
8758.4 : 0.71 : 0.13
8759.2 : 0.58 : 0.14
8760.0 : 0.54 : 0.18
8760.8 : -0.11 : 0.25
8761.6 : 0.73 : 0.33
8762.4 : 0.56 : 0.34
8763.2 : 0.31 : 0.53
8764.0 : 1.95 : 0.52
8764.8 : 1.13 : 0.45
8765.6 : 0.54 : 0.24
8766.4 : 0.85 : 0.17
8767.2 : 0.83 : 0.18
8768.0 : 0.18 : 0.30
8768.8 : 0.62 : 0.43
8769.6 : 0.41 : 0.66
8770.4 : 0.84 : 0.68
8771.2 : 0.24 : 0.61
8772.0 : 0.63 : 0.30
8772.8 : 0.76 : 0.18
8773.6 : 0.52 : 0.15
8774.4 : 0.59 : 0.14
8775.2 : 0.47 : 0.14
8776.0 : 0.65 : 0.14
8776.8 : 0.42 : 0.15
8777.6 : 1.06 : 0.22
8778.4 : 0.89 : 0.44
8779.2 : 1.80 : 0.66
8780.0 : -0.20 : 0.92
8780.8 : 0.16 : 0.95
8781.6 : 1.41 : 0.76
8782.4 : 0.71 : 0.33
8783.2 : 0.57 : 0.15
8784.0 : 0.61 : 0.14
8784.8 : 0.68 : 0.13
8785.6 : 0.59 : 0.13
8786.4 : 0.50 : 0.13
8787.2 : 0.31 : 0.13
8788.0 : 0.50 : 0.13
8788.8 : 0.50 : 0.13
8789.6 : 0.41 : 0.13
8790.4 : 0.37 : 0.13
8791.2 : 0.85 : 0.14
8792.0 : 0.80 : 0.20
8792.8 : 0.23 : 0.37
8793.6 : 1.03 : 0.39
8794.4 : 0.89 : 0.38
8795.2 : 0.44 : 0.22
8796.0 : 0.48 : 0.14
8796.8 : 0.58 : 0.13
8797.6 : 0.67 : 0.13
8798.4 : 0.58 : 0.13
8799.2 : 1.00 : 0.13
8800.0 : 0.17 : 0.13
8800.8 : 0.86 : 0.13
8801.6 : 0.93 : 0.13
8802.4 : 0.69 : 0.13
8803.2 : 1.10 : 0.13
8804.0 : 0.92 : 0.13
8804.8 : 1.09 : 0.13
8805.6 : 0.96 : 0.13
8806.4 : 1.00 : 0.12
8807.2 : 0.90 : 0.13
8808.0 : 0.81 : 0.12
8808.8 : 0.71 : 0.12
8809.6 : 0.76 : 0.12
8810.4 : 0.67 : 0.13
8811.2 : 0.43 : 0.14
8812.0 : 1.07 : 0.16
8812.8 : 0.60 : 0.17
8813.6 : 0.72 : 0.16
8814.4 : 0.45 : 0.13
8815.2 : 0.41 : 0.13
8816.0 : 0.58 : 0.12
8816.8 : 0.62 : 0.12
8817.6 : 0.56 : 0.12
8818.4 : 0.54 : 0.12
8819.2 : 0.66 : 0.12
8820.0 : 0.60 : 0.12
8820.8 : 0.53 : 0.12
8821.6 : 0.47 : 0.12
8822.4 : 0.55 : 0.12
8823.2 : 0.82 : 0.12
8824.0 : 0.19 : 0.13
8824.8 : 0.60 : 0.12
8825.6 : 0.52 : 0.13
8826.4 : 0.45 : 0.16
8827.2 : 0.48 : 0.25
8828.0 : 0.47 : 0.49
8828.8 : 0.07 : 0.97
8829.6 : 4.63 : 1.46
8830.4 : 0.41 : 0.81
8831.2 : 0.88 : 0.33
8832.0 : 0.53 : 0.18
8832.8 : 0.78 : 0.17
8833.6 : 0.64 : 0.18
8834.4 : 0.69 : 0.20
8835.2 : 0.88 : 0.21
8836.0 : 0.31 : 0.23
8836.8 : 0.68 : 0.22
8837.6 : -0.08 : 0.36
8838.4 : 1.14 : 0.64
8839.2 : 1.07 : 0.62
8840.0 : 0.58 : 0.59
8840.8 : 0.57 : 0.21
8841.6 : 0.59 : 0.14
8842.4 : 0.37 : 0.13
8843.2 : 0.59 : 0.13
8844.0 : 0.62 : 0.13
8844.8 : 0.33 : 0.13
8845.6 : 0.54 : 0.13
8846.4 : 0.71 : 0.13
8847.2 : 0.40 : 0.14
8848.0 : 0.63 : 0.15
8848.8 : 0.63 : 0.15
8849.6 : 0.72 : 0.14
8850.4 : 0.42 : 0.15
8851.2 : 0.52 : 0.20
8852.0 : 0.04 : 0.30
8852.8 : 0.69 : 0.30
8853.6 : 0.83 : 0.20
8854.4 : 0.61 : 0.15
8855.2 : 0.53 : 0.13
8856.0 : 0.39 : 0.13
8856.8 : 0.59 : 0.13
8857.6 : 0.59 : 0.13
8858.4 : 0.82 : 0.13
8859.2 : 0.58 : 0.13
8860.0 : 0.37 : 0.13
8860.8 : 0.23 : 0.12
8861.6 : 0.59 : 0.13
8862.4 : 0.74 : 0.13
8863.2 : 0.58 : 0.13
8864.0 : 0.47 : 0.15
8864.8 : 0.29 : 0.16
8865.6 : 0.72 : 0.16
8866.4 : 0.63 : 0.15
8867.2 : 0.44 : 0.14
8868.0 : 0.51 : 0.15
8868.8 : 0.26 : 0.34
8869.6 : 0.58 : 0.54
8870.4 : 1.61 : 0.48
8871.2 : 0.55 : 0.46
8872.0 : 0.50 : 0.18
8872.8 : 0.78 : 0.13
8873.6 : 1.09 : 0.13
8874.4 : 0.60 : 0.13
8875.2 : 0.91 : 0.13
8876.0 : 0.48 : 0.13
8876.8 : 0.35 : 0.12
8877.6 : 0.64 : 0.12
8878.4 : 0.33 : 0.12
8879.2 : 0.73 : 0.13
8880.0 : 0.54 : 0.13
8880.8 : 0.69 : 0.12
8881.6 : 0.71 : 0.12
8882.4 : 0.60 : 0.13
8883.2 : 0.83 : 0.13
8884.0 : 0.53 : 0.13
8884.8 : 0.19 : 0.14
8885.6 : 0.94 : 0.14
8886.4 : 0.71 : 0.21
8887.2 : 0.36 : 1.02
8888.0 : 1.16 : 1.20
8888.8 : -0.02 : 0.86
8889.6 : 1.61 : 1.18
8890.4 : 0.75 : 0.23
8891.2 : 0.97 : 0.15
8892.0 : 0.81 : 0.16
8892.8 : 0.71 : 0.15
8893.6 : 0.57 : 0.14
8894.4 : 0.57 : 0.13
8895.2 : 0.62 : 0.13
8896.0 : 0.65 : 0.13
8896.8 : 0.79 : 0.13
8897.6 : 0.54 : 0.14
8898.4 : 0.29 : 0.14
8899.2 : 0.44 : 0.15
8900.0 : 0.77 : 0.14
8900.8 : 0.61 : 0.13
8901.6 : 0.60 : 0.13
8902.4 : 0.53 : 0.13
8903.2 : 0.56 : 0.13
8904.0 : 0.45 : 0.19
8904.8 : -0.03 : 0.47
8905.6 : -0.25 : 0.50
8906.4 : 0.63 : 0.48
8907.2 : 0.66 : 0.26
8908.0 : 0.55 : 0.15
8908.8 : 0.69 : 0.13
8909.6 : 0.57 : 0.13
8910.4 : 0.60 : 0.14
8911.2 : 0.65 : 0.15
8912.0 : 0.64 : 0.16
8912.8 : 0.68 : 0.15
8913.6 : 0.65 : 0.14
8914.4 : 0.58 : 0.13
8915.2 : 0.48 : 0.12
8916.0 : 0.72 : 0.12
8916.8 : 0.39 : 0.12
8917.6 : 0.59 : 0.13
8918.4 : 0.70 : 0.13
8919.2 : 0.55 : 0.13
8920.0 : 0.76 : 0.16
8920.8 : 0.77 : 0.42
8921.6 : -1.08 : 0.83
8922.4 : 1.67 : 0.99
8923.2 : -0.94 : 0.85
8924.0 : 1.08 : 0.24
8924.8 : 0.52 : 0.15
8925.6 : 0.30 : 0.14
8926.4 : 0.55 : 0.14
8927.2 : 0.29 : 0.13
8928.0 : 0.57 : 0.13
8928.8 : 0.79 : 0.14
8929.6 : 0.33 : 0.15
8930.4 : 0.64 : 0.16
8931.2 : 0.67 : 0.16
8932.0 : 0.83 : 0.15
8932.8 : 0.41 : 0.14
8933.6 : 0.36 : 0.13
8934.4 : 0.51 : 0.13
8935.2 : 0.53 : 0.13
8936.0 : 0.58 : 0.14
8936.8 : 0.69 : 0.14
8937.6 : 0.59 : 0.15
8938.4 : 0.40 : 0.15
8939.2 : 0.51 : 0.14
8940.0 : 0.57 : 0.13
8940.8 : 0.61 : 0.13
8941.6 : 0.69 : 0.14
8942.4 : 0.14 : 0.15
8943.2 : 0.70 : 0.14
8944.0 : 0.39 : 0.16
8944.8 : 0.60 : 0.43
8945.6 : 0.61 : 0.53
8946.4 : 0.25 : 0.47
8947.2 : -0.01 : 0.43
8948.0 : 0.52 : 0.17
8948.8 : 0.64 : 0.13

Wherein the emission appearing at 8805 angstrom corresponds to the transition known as [O III] 5007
